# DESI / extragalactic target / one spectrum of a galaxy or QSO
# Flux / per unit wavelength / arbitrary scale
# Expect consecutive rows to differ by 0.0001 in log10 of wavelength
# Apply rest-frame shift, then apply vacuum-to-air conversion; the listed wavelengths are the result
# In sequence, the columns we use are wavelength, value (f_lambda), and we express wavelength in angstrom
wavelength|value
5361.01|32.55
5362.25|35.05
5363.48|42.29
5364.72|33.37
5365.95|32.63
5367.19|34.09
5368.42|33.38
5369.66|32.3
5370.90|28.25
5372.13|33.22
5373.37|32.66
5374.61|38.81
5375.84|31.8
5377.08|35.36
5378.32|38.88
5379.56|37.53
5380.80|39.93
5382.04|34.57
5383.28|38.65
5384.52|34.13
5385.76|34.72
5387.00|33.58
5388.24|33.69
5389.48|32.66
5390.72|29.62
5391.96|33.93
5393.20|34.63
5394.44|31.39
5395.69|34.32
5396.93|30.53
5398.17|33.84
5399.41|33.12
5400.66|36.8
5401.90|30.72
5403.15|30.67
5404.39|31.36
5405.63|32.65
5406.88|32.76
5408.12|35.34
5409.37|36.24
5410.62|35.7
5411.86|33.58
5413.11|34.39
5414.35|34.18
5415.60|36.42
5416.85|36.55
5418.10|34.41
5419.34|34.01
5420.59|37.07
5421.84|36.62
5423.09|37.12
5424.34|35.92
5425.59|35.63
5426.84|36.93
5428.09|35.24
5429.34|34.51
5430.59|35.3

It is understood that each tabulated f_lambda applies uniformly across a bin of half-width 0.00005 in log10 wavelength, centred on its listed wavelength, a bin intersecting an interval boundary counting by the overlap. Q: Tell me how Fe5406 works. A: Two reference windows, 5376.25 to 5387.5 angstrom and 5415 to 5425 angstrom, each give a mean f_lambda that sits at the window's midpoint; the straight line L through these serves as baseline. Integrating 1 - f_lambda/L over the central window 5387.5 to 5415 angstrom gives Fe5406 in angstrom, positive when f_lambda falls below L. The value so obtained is 2.2 angstrom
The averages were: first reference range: 36.3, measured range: 33.3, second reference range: 36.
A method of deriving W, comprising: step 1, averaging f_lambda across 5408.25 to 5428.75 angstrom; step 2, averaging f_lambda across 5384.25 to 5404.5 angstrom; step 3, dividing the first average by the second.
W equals 1.08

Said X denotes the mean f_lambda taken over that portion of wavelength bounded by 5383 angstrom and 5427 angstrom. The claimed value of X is 34.2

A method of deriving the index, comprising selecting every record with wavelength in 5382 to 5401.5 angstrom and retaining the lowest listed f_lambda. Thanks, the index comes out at 29.62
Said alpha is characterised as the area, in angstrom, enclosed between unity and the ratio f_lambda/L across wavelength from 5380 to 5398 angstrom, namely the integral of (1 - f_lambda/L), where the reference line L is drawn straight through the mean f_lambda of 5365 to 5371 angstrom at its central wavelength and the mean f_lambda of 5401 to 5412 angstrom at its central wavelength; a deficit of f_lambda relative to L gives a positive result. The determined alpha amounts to -0.6 angstrom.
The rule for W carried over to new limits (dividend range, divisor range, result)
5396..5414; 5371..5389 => 0.95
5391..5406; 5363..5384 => 0.93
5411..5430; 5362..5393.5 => 1.03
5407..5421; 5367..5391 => 1.02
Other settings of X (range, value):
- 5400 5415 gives 33.7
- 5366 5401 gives 34.1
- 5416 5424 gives 36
